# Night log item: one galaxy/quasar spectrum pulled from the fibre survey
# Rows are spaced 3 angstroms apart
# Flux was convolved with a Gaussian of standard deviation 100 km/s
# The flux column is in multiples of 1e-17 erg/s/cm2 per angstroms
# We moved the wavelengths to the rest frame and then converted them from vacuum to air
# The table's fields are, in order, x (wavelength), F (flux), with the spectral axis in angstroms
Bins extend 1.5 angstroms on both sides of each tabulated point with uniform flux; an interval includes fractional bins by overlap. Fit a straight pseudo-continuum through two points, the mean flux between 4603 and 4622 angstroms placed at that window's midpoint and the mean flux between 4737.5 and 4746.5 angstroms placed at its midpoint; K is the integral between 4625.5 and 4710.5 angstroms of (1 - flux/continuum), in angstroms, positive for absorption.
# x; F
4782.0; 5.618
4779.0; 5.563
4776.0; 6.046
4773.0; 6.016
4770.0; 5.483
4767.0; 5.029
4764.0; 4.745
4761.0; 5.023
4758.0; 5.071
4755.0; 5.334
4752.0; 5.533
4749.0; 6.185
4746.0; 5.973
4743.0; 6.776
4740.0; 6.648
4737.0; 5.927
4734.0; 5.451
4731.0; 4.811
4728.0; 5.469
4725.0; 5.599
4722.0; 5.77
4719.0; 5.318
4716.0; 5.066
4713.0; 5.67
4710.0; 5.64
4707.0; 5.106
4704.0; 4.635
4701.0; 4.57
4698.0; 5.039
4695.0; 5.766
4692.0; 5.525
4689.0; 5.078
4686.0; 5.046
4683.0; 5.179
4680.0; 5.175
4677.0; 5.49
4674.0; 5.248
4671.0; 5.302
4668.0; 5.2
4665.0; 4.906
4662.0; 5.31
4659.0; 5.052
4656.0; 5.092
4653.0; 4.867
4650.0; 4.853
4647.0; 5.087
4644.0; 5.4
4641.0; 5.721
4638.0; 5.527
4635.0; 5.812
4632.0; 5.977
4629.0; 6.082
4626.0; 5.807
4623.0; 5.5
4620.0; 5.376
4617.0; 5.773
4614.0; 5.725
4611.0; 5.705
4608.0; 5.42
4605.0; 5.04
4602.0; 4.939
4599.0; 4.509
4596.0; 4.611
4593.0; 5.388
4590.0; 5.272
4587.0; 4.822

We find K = 8.8 angstroms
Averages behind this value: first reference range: 5.49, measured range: 5.28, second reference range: 6.46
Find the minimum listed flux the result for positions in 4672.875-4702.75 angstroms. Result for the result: 4.57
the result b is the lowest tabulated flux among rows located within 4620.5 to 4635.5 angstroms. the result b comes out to 5.5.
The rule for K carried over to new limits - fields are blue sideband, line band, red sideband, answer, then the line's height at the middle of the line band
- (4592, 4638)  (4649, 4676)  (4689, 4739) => 1.46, 5.4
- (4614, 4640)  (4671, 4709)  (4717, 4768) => 3.21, 5.64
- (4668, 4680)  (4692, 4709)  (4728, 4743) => 1.32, 5.52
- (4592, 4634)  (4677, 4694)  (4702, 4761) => 0.81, 5.5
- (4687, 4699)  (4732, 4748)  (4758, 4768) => -3.26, 5.08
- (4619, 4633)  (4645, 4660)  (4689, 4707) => 1.39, 5.51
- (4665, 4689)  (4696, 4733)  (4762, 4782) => 0.55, 5.31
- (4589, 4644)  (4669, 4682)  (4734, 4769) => 0.57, 5.54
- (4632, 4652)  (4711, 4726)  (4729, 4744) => 0.80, 5.79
